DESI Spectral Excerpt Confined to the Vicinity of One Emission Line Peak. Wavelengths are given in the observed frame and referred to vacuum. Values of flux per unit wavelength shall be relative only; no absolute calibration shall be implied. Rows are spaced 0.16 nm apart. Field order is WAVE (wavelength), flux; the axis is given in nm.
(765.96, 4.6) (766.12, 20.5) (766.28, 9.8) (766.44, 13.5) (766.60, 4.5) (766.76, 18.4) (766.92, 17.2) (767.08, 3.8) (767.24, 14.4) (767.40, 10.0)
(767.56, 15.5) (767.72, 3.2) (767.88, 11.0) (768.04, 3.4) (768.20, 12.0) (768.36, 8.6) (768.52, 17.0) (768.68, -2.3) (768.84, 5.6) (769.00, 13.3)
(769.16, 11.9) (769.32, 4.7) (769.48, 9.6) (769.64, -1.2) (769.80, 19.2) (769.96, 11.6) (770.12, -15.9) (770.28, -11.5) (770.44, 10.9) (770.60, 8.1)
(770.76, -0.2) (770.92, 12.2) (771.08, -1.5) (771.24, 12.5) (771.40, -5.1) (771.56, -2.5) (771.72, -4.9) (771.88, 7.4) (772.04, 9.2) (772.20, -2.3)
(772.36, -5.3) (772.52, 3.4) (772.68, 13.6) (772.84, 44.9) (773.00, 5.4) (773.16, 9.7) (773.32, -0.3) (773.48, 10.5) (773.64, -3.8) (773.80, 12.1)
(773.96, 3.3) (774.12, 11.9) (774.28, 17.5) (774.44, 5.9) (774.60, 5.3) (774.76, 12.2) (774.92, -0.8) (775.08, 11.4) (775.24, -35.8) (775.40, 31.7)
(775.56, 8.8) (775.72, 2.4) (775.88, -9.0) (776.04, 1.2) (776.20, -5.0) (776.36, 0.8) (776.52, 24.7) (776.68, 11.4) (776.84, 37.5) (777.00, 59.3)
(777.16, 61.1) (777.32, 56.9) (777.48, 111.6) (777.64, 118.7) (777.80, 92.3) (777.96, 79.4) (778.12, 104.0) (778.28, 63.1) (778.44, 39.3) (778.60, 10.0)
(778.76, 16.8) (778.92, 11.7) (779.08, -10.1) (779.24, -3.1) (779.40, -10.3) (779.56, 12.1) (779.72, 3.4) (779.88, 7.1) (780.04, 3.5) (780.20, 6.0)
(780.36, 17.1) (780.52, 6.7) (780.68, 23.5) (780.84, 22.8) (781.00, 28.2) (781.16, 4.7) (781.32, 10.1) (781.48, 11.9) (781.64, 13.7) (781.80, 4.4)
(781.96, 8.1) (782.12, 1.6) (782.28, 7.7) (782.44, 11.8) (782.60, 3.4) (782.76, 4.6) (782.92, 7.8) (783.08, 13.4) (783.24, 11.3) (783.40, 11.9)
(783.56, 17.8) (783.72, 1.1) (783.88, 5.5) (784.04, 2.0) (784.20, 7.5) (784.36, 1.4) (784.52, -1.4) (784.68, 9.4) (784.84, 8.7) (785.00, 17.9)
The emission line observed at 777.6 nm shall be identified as [O II]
